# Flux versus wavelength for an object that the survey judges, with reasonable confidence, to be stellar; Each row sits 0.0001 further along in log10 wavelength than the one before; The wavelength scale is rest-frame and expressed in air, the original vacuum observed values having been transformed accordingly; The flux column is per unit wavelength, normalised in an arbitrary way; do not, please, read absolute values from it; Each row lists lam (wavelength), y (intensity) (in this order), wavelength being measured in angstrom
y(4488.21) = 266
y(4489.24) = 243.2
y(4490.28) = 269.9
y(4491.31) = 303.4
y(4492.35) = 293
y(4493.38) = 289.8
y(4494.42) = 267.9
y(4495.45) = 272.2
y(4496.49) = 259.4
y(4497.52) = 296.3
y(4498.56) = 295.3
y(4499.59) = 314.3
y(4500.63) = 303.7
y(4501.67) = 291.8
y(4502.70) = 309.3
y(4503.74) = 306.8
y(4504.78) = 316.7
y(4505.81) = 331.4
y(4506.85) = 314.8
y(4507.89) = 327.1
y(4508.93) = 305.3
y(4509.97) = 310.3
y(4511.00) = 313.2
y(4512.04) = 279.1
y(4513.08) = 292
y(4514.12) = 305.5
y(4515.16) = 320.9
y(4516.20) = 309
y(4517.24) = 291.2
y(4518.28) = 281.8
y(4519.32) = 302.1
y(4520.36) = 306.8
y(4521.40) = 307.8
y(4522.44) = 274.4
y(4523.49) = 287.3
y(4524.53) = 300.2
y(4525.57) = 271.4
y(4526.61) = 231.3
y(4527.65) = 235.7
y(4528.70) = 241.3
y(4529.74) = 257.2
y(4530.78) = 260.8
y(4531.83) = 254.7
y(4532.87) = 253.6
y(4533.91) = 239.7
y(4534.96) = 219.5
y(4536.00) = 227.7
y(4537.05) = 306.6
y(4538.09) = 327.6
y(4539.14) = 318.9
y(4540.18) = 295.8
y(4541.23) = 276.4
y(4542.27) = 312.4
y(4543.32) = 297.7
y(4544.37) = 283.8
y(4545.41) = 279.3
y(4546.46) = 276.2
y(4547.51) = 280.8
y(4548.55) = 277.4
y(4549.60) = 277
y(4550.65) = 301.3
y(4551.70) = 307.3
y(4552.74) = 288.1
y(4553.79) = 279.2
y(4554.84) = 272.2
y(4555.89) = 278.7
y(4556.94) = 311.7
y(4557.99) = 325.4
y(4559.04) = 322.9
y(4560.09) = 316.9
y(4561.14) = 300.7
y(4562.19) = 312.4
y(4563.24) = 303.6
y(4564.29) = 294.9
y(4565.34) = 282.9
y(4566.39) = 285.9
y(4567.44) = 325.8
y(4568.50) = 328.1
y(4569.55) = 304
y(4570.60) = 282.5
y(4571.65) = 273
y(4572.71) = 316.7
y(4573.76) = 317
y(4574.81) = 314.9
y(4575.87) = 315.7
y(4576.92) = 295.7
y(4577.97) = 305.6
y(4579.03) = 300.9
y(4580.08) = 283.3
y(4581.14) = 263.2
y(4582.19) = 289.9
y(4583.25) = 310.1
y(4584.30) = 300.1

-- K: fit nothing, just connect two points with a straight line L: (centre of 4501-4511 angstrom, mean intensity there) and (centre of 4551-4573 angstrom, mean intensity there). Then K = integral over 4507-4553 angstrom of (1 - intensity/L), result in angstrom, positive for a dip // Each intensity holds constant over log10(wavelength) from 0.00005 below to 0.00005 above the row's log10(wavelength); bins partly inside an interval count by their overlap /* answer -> 3.4 angstrom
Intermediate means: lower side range 313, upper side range 300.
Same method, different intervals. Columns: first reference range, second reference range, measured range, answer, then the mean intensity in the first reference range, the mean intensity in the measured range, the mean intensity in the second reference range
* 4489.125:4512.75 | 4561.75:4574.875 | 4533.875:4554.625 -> 1.1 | 297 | 284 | 303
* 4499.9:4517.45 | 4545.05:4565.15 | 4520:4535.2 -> 2.0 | 308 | 263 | 295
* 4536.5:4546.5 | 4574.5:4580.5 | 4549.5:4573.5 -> 0.0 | 298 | 300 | 303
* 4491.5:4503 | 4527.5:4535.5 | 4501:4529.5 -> -2.9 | 290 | 295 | 246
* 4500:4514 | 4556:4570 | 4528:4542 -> 1.8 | 308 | 268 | 308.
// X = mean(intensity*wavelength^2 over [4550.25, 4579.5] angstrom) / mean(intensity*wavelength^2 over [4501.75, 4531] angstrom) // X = 1.05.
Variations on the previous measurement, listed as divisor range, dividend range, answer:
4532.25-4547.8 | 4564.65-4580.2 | 1.10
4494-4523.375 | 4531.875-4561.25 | 0.97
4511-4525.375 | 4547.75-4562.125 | 1.02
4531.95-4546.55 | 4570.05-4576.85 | 1.10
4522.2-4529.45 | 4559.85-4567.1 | 1.16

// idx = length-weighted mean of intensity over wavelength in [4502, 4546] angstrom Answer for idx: 288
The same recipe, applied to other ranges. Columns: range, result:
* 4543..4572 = 296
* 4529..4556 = 279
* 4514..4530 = 283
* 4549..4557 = 288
